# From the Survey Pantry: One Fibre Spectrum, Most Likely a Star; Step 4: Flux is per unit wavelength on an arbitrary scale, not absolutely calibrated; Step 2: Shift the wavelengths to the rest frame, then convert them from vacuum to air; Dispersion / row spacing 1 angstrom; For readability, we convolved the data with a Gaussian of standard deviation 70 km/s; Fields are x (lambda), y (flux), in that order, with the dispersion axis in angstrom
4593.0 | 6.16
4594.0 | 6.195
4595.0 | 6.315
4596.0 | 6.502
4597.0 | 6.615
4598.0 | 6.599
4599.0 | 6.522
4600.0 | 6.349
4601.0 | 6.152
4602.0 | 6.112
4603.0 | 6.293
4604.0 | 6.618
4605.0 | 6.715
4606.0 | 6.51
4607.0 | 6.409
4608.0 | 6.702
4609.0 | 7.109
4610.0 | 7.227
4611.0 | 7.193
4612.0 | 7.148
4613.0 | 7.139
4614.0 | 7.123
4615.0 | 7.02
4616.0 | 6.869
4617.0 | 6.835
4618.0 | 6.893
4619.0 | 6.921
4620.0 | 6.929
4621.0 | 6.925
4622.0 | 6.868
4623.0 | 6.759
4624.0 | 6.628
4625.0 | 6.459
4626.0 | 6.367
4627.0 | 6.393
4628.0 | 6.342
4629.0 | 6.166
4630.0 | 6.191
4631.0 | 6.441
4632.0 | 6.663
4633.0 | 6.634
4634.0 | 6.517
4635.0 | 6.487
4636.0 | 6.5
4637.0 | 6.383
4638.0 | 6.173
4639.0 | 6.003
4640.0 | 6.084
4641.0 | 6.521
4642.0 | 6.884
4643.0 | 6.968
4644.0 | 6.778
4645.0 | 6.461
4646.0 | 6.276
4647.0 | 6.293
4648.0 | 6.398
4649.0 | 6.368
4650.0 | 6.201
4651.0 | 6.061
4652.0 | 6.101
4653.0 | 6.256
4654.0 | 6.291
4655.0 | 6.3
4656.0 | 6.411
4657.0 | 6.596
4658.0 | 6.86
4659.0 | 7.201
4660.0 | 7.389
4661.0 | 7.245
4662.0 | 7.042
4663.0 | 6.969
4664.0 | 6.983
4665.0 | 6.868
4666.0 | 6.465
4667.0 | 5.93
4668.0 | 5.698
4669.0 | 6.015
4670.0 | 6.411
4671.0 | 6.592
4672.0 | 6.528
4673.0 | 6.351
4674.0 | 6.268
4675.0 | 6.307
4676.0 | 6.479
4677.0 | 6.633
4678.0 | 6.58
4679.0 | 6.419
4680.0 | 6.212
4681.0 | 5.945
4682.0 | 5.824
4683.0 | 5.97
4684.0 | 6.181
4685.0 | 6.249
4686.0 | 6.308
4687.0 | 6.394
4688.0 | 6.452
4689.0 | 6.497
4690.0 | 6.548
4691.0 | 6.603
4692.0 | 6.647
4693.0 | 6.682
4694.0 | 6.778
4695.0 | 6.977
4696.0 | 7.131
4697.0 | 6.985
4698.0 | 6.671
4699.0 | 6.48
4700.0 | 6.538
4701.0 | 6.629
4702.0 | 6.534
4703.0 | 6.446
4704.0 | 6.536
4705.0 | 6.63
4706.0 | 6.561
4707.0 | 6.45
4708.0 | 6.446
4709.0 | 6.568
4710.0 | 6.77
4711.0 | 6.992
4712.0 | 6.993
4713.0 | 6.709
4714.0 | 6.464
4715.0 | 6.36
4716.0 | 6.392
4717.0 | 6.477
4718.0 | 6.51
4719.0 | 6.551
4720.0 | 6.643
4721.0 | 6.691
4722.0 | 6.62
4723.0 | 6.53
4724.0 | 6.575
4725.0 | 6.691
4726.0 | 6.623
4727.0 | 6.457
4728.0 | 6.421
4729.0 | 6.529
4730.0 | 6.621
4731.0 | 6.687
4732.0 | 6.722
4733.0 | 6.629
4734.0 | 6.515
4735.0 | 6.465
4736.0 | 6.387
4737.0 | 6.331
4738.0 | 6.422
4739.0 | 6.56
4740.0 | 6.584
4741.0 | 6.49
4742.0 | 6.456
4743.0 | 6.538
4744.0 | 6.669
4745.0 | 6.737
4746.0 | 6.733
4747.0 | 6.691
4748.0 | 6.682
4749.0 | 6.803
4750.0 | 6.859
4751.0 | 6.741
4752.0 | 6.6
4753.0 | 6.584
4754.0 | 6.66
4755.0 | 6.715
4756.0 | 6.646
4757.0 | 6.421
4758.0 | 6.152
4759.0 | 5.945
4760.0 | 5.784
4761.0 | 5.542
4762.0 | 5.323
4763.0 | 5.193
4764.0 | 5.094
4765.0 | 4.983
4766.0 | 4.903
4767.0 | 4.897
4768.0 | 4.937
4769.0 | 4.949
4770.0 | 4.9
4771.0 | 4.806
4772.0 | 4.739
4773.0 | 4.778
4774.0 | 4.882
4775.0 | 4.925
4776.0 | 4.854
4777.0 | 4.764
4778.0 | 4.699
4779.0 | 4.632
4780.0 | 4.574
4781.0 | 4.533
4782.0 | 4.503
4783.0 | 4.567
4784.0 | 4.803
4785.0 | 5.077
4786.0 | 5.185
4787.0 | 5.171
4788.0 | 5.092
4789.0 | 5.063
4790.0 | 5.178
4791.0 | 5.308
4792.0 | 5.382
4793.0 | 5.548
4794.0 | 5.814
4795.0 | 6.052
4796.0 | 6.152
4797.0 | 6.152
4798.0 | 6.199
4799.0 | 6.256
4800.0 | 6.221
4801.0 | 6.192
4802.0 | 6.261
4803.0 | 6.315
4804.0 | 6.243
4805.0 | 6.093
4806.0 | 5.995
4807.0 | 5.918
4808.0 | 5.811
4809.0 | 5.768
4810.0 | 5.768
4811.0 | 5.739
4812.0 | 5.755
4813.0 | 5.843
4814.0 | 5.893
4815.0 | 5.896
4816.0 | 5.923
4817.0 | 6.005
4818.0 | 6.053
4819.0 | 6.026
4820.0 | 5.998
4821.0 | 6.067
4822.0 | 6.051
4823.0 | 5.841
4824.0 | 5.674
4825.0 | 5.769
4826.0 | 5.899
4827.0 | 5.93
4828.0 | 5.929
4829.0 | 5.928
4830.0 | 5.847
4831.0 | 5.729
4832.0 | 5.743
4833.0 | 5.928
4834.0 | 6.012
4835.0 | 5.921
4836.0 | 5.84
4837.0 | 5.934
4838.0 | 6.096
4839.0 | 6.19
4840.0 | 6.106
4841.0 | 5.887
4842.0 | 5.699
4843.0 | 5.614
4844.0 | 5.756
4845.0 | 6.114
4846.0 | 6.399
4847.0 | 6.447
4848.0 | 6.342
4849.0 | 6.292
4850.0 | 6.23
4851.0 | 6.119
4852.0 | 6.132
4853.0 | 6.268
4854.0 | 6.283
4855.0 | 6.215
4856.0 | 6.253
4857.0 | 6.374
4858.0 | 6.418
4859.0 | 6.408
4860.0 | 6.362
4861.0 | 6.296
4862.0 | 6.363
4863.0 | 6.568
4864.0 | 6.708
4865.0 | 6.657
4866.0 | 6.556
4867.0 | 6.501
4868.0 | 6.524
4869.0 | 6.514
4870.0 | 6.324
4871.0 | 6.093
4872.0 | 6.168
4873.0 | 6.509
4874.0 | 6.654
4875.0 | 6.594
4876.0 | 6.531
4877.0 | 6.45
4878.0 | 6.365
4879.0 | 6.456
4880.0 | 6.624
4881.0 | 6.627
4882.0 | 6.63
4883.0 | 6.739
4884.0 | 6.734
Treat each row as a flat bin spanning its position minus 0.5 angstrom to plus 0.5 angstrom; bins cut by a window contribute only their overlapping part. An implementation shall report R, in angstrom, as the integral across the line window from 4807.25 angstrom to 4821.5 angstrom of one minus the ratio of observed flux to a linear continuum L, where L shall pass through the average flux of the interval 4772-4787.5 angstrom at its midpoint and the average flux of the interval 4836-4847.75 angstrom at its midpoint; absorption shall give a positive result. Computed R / -1.09 angstrom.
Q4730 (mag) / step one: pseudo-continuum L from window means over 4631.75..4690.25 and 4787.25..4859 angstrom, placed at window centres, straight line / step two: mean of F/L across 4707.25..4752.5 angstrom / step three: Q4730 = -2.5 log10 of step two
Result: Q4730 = -0.06 mag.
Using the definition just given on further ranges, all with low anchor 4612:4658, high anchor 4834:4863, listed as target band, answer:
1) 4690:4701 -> -0.050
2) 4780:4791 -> 0.264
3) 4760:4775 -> 0.248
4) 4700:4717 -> -0.030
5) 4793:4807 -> 0.022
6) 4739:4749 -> -0.047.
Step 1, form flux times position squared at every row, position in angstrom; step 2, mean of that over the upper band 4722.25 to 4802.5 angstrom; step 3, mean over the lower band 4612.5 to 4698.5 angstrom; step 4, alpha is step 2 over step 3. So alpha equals 0.94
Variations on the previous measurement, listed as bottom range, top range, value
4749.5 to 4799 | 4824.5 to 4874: 1.17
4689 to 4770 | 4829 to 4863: 1.00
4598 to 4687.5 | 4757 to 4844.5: 0.91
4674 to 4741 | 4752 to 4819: 0.88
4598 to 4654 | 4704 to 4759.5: 1.05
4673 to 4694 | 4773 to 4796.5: 0.83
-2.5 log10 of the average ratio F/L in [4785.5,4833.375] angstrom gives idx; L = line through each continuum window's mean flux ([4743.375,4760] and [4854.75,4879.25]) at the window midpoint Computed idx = 0.12 mag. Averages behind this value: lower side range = 6.58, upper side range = 6.44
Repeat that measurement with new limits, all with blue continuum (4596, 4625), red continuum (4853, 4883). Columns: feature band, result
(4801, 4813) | 0.10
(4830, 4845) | 0.10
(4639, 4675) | 0.03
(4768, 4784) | 0.35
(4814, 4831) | 0.10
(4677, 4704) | 0.03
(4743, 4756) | -0.02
